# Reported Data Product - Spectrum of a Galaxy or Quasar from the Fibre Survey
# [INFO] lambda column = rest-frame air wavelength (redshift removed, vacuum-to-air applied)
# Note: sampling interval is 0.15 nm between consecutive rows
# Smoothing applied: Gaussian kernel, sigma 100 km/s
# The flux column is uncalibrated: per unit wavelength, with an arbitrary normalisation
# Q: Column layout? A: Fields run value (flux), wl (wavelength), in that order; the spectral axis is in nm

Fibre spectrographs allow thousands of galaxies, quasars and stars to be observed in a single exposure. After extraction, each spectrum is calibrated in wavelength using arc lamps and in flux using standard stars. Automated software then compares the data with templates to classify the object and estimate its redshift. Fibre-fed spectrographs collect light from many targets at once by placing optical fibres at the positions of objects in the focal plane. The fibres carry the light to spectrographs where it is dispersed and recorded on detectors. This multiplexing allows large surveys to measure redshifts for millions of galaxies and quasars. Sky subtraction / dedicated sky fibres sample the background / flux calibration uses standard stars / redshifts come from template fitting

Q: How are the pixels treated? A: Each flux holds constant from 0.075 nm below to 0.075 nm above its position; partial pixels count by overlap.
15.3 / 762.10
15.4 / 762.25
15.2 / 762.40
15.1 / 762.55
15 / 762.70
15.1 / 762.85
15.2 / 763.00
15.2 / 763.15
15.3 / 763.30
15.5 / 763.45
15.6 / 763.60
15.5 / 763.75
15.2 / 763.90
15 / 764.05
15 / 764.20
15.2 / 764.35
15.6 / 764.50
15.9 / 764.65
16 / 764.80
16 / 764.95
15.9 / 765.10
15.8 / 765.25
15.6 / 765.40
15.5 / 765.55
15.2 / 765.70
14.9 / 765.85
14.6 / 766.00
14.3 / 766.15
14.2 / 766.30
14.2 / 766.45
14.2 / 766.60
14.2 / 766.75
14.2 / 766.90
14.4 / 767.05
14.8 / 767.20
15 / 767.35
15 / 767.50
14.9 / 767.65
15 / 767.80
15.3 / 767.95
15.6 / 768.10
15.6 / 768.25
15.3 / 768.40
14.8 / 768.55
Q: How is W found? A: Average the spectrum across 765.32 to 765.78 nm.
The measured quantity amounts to 15.4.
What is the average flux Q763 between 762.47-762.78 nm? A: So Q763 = 15.1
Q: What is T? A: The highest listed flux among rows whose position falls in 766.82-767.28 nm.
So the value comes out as 14.8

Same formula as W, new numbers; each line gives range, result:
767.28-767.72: 15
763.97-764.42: 15.1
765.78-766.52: 14.4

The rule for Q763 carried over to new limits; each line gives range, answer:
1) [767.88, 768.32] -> 15.5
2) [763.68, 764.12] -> 15.2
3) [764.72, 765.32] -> 15.9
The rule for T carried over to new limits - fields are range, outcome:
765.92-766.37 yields 14.6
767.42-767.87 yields 15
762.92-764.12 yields 15.6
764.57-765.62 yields 16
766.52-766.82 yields 14.2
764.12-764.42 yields 15.2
